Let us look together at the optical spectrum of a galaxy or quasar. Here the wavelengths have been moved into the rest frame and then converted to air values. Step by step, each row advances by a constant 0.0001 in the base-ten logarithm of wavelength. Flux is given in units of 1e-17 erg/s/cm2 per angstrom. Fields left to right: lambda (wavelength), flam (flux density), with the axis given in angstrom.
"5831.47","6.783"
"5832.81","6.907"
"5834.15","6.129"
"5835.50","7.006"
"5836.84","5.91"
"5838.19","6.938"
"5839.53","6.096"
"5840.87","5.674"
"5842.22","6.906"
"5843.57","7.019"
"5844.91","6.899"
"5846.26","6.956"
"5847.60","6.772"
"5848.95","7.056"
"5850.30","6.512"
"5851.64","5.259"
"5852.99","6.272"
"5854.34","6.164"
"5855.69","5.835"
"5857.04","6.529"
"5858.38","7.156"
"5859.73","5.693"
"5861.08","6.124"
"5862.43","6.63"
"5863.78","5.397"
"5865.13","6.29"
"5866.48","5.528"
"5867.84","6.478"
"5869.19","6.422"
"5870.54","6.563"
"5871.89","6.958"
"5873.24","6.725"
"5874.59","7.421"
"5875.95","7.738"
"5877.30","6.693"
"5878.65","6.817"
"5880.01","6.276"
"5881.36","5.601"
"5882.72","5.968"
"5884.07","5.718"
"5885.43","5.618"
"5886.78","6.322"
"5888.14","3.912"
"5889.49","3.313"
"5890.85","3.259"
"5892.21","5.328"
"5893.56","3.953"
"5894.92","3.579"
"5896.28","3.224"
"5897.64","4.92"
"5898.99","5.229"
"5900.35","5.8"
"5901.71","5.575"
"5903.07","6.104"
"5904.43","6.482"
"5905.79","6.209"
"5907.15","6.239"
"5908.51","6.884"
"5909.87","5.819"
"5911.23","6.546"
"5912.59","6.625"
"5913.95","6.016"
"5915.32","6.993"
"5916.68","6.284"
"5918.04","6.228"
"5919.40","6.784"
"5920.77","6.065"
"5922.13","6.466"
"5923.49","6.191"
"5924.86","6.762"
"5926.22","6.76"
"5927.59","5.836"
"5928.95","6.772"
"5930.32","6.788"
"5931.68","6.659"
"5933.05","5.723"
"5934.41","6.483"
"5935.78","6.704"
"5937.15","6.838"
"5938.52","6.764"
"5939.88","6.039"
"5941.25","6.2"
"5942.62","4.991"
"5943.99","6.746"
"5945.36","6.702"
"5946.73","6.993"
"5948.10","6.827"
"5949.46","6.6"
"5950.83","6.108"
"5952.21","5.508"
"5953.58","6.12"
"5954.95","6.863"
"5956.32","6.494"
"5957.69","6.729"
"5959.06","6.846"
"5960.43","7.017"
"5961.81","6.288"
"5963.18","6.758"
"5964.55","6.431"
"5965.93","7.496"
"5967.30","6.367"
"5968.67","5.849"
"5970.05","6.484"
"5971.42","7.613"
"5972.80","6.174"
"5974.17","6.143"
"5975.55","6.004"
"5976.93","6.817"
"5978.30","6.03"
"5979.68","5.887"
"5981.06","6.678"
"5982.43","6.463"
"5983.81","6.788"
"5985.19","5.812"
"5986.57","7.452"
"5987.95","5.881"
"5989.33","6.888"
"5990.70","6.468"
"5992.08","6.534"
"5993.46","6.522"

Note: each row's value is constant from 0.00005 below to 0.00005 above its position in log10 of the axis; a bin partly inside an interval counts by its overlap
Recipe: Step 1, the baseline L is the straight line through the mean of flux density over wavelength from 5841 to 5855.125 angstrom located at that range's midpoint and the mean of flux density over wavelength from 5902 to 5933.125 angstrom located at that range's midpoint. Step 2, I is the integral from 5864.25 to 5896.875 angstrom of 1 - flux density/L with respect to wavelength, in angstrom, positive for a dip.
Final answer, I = 4.1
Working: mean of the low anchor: 6.54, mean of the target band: 5.66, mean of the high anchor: 6.4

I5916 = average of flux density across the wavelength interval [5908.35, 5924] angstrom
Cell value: 6.4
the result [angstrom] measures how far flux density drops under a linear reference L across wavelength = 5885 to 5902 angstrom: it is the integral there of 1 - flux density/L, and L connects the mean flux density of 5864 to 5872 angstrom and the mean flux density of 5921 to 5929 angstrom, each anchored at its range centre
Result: 4.7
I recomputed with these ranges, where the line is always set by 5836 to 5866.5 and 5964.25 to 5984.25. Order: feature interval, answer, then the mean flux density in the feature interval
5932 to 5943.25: 0.35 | 6.24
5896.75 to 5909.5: 1.03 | 5.89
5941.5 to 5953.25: 0.28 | 6.3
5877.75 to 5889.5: 1.35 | 5.65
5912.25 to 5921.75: 0.00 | 6.42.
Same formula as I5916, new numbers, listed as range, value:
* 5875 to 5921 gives 5.72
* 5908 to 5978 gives 6.47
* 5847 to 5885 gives 6.37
